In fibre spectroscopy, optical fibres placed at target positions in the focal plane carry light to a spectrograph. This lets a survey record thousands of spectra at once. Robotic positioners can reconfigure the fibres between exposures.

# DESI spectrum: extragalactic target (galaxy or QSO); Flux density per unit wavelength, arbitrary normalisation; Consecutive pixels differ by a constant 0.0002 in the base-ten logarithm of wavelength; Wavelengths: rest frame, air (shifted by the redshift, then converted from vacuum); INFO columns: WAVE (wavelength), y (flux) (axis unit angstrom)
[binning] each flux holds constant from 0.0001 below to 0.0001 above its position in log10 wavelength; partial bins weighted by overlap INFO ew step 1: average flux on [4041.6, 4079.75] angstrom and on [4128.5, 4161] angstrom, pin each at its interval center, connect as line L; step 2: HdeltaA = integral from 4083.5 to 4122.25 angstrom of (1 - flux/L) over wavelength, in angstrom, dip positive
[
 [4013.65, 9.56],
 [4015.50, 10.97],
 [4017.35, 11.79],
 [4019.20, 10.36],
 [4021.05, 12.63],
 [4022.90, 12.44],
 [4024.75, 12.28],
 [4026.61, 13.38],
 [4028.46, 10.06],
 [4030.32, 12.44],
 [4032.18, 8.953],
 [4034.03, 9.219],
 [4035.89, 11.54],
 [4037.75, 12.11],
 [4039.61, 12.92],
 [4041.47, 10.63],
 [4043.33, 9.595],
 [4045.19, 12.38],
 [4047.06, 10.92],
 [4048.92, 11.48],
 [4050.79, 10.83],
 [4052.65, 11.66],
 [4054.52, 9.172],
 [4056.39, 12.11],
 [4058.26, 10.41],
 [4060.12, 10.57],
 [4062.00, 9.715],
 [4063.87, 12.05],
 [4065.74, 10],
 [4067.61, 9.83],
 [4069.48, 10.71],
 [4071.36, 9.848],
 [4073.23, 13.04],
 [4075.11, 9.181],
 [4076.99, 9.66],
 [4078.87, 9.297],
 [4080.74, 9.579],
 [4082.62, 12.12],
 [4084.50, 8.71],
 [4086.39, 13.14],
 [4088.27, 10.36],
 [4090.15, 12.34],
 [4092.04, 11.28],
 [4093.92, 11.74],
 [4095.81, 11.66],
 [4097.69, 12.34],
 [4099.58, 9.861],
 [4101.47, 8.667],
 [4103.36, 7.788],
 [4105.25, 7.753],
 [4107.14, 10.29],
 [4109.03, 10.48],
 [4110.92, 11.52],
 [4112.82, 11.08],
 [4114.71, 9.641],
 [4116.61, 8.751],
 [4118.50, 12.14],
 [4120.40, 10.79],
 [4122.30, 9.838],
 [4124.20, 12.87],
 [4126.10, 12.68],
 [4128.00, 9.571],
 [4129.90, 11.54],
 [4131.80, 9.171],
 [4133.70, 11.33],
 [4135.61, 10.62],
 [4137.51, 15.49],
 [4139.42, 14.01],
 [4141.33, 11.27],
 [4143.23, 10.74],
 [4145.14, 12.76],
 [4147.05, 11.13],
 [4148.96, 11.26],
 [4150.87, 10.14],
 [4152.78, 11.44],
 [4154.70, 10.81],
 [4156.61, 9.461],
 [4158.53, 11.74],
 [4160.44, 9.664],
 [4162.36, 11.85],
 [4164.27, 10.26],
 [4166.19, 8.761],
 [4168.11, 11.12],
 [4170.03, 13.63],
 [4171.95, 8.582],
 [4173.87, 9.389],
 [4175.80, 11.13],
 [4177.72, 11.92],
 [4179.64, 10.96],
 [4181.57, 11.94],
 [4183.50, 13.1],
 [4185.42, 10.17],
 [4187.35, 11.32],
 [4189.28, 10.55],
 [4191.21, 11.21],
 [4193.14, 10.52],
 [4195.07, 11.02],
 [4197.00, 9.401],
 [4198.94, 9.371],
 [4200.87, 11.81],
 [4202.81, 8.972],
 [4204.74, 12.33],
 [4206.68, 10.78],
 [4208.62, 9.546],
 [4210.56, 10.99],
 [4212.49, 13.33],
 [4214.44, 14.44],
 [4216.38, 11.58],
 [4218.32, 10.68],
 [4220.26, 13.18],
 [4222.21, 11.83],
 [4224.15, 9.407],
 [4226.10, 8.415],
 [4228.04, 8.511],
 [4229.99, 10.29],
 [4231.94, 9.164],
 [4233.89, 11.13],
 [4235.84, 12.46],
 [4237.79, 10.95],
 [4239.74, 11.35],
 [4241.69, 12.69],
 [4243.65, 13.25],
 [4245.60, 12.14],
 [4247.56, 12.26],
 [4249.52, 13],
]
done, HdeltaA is 1.7 angstrom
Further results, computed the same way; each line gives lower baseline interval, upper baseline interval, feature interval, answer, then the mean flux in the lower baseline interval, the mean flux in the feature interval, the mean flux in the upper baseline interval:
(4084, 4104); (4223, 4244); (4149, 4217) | -1.7 angstrom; 10.8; 11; 10.6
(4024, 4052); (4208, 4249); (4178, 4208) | 1.1 angstrom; 11.2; 10.9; 11.3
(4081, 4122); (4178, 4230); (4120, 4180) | -2.1 angstrom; 10.6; 11.1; 11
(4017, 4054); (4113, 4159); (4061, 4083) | 1.8 angstrom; 11.3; 10.4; 11.2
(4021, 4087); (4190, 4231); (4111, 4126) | 0.0 angstrom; 10.9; 10.9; 10.8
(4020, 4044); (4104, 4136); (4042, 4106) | 2.5 angstrom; 11.4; 10.6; 10.6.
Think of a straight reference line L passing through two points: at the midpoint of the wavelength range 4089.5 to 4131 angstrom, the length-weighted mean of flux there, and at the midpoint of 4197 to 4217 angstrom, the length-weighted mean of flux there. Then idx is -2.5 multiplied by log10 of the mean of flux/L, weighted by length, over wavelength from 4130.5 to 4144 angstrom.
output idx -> -0.10 mag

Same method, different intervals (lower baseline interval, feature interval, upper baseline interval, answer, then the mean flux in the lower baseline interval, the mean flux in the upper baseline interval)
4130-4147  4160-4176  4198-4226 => 0.11 mag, 11.9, 11.2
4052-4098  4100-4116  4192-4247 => 0.13 mag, 10.8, 11.1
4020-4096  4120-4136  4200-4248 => 0.02 mag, 11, 11.2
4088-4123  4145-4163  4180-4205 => -0.03 mag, 10.4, 10.9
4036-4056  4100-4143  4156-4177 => 0.00 mag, 11.2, 10.5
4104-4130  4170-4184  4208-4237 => -0.03 mag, 10.6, 11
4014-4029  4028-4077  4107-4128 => 0.06 mag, 11.7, 10.9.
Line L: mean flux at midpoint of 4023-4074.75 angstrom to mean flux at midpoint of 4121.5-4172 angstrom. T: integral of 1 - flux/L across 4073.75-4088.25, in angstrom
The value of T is 1.0 angstrom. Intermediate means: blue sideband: 11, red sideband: 11.2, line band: 10.3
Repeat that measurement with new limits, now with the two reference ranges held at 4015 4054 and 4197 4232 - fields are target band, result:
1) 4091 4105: 1.0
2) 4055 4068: 0.7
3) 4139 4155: -0.6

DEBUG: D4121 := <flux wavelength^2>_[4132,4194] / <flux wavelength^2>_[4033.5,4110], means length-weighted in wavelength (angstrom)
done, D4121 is 1.10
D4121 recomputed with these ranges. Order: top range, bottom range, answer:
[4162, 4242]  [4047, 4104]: 1.09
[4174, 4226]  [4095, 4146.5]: 1.06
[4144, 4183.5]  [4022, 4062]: 1.04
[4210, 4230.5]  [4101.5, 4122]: 1.18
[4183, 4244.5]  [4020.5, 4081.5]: 1.09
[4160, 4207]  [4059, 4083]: 1.10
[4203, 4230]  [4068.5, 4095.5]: 1.09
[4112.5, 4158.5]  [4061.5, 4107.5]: 1.10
